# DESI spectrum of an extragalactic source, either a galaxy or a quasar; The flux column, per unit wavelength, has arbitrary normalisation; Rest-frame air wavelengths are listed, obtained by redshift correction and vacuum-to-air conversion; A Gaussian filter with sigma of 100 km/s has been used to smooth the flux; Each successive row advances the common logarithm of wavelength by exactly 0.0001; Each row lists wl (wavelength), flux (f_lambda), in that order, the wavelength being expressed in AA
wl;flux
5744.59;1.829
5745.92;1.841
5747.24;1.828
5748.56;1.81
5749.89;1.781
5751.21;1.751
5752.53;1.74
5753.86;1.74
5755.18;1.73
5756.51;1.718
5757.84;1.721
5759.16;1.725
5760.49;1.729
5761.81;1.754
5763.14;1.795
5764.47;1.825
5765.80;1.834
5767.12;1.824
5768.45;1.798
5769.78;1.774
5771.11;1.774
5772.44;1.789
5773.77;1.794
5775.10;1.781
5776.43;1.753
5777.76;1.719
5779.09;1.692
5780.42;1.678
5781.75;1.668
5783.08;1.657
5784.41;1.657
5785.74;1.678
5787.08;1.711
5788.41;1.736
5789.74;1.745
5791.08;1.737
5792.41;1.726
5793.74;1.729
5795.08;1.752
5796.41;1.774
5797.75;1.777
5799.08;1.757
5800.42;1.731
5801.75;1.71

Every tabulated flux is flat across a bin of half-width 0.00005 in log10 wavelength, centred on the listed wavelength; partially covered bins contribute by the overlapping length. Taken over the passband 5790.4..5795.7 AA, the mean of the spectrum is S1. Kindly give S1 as 1.73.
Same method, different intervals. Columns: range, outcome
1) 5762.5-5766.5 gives 1.82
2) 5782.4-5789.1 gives 1.69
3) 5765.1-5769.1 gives 1.82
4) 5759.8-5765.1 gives 1.77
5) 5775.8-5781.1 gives 1.71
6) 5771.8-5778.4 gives 1.77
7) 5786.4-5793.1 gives 1.73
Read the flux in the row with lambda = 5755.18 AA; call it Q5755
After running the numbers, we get 1.73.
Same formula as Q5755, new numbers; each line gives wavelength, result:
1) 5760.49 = 1.729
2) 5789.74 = 1.745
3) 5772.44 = 1.789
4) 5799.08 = 1.757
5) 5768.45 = 1.798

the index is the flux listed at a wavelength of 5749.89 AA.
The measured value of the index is 1.781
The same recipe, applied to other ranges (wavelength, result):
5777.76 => 1.719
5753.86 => 1.74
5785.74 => 1.678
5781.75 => 1.668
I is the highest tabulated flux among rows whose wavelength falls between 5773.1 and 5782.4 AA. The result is 1.794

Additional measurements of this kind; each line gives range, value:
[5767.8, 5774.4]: 1.798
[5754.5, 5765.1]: 1.825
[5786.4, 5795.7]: 1.752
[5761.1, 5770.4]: 1.834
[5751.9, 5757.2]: 1.74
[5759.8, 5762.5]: 1.754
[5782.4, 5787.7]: 1.711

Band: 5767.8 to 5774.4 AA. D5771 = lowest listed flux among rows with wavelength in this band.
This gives 1.774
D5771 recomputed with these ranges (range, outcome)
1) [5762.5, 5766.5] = 1.795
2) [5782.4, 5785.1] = 1.657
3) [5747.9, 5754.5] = 1.74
